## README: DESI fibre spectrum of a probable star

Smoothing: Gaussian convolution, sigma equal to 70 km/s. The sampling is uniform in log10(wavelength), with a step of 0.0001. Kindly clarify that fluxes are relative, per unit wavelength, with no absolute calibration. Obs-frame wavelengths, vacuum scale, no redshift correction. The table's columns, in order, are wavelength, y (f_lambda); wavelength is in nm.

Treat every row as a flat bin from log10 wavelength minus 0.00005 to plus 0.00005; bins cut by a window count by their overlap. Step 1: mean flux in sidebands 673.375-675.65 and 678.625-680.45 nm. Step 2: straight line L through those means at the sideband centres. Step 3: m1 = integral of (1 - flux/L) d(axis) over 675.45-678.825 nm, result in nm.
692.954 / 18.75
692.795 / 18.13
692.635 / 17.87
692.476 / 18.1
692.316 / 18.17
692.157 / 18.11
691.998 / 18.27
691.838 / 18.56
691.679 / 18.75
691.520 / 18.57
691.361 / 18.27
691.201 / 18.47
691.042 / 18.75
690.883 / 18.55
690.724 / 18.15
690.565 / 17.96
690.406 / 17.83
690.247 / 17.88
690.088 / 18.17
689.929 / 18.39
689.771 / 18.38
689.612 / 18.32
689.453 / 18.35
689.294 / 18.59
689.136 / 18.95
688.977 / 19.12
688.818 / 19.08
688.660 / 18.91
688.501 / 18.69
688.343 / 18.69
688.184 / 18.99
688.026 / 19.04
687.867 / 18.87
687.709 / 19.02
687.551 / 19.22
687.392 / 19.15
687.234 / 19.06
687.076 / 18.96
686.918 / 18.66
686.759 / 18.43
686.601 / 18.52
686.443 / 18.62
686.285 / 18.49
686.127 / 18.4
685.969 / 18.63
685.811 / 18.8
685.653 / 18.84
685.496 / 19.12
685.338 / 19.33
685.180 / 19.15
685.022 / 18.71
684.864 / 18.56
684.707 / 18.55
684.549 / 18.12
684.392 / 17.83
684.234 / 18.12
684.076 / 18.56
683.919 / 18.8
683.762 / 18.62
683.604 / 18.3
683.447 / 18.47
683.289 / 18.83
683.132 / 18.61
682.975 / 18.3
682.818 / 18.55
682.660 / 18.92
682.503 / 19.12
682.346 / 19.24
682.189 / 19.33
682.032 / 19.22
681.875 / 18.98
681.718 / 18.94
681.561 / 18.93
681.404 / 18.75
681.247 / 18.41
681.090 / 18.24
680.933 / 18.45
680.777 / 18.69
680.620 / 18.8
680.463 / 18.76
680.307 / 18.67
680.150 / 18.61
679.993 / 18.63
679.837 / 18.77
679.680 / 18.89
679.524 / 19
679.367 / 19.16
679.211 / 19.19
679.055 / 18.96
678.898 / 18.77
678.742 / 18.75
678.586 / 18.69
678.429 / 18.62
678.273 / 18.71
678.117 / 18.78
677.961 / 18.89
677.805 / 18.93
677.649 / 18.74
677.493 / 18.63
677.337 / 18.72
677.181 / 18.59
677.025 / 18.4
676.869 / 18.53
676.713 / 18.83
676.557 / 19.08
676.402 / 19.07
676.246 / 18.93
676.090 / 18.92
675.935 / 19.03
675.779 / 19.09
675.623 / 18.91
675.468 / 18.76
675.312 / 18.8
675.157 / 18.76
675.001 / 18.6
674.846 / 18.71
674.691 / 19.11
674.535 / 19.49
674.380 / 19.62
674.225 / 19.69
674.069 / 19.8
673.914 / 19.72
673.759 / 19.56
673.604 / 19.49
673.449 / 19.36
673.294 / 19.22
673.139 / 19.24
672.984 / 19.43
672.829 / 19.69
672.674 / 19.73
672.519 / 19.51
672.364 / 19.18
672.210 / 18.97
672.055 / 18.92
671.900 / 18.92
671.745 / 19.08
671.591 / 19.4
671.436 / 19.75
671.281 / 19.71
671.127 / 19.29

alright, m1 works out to 0.04 nm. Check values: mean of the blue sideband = 19.2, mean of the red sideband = 18.9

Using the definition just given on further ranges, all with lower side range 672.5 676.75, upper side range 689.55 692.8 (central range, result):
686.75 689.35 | -0.07 nm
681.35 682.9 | -0.02 nm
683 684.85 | 0.02 nm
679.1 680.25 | 0.00 nm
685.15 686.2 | -0.02 nm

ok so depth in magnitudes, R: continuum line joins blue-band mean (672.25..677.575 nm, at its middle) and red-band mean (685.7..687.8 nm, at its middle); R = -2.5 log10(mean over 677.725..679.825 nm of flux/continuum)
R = 0.01 mag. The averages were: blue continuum 19.1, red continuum 18.8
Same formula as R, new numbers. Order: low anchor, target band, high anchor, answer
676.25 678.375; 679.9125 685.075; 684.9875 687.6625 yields 0.01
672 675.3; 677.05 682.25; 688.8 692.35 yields 0.01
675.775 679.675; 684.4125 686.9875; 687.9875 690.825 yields 0.00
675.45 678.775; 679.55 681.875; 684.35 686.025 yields 0.00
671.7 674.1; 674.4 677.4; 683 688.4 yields 0.02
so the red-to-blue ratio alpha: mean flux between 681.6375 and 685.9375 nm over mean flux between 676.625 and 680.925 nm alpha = 1.00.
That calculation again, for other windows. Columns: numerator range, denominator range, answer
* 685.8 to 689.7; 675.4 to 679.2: 1.00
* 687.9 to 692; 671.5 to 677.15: 0.97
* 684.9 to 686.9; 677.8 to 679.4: 0.99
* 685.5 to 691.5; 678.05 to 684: 0.99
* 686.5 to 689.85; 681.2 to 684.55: 1.01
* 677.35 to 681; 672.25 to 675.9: 0.97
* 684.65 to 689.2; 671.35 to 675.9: 0.98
